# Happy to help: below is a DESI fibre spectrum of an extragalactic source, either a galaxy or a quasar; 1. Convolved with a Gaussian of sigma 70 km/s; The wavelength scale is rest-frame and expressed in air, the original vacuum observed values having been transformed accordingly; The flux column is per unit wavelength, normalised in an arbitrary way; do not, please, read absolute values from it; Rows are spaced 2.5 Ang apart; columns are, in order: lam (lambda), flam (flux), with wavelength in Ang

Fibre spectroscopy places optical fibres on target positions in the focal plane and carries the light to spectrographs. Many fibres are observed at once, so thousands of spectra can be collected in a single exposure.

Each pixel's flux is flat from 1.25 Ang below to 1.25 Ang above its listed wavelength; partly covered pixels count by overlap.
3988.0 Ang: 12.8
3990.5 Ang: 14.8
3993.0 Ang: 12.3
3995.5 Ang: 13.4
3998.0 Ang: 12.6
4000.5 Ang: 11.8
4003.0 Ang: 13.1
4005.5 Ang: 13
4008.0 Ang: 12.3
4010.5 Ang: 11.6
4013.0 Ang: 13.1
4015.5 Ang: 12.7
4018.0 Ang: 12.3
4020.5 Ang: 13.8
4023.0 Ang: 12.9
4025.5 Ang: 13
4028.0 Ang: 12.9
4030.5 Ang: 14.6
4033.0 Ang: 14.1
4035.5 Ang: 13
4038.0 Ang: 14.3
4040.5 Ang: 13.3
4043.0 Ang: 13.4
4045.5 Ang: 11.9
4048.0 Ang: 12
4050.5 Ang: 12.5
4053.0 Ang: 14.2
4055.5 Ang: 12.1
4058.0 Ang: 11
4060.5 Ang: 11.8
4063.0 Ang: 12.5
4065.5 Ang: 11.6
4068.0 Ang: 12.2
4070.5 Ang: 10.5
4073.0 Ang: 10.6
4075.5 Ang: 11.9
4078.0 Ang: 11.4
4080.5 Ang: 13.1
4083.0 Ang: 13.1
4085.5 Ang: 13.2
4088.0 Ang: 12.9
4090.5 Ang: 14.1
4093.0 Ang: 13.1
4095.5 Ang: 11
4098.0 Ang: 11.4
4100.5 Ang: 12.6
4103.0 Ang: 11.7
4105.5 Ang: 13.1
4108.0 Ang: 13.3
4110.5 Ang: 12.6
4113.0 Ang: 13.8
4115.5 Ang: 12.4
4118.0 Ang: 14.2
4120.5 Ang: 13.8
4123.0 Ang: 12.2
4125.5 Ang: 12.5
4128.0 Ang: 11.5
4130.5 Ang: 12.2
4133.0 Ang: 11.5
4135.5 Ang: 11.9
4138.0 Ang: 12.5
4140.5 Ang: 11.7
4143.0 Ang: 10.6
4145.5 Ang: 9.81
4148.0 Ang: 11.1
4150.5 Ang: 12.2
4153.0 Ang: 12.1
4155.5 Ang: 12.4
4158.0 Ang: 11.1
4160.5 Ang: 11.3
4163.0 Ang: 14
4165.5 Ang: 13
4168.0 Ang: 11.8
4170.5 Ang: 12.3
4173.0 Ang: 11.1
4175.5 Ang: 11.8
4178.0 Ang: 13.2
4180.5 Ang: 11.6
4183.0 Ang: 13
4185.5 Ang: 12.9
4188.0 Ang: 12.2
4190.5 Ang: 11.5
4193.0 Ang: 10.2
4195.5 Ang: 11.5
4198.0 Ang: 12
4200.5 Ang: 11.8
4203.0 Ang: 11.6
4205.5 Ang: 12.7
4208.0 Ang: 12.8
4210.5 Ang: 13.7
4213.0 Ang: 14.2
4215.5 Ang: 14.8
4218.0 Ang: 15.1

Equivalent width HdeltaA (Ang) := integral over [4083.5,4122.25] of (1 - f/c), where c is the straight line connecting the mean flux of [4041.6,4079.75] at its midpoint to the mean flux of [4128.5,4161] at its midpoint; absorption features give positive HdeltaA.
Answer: -3.6 Ang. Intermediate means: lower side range 12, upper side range 11.6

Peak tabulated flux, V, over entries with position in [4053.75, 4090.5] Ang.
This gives 14.1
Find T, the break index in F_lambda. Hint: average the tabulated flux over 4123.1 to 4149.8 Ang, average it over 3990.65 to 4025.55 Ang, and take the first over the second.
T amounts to 0.9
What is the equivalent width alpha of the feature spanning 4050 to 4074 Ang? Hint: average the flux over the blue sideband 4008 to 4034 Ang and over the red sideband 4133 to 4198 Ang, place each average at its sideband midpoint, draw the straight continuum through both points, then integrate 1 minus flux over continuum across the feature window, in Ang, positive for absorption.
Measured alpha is 1.6 Ang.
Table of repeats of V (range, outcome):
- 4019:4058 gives 14.6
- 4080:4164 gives 14.2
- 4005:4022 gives 13.8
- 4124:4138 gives 12.5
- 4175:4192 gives 13.2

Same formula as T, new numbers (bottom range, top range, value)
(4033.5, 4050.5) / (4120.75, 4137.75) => 0.93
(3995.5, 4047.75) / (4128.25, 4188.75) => 0.92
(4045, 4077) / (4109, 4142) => 1.05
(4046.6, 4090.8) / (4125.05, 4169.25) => 0.97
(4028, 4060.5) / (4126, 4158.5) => 0.89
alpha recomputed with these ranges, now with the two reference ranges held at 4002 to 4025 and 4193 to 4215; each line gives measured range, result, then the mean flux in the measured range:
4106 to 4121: -0.8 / 13.3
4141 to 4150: 1.3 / 10.7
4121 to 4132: 0.3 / 12.2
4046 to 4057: 0.1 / 12.6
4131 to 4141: 0.5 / 11.9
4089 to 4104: 0.4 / 12.3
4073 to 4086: 0.4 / 12.3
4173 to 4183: 0.3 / 12.2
